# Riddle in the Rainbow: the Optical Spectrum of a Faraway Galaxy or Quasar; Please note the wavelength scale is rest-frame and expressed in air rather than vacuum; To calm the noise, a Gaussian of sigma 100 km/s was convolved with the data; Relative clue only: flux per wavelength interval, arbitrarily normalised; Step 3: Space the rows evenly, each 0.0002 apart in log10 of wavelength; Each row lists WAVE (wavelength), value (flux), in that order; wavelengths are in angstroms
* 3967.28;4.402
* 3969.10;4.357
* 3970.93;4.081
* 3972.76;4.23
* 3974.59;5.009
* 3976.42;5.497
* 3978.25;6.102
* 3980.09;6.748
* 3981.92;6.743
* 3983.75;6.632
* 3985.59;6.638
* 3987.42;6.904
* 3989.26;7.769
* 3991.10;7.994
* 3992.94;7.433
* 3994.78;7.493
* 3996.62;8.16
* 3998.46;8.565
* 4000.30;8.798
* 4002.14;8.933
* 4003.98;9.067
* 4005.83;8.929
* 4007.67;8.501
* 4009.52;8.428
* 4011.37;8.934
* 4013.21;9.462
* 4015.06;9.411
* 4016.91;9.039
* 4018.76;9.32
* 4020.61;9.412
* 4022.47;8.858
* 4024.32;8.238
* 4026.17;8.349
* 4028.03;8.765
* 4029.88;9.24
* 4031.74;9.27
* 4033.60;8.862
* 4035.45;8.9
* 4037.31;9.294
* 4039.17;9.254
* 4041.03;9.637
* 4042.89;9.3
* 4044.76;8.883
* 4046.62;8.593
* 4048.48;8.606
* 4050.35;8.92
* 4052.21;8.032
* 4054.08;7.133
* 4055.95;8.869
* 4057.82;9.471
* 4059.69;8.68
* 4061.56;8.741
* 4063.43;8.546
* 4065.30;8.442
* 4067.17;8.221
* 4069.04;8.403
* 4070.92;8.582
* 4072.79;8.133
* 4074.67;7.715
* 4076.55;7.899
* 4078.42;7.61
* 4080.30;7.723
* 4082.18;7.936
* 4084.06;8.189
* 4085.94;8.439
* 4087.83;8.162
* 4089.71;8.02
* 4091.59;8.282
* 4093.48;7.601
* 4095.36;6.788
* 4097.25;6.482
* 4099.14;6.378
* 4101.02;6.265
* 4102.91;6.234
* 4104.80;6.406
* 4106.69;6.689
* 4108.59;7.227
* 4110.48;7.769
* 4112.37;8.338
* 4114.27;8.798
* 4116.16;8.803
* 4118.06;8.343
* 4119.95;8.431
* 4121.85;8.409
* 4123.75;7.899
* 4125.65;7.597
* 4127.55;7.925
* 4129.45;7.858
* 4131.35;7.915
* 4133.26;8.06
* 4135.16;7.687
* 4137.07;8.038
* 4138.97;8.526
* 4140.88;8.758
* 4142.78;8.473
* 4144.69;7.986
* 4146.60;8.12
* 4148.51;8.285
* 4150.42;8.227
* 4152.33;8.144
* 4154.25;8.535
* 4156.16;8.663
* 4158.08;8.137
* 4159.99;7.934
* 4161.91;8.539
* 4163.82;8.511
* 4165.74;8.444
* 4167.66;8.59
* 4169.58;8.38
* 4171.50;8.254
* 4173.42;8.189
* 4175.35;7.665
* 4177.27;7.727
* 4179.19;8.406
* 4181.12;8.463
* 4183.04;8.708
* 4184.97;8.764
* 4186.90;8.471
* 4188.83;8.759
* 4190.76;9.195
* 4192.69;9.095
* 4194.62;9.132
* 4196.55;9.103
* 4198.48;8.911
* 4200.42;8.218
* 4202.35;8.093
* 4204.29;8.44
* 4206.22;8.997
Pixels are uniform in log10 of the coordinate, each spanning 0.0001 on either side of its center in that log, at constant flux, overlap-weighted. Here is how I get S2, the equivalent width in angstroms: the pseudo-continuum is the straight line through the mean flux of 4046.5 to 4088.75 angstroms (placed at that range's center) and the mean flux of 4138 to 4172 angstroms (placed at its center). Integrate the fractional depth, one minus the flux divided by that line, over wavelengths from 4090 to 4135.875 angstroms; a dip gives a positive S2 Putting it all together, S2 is 4.0 angstroms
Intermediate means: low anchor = 8.3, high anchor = 8.36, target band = 7.6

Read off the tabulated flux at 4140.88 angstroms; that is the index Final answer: 8.758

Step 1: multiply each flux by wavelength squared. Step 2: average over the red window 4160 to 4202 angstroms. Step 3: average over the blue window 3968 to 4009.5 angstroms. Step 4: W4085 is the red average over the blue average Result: 1.3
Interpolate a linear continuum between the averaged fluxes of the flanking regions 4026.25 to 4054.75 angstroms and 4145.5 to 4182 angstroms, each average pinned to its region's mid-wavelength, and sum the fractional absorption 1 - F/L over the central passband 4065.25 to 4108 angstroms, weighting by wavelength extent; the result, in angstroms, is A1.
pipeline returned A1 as 5.3 angstroms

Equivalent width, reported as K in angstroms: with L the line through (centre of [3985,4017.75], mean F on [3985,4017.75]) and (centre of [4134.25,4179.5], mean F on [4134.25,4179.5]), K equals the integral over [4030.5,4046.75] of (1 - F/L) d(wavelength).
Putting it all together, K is -1.5 angstroms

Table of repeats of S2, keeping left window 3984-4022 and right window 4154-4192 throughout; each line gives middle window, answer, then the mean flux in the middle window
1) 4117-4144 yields 0.9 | 8.14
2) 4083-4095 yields 0.5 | 8.05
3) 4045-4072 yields -0.3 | 8.53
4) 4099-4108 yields 2.1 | 6.43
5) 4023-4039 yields -0.9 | 8.89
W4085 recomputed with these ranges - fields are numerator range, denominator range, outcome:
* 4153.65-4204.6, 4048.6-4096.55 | 1.09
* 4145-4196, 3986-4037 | 1.06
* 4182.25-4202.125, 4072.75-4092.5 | 1.16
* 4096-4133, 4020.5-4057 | 0.89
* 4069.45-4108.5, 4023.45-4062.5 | 0.87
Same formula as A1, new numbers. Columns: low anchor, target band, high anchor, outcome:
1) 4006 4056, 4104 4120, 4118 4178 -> 1.05 angstroms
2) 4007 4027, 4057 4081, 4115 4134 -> 0.61 angstroms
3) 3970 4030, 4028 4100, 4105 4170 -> -3.57 angstroms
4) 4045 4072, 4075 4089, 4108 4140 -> 0.66 angstroms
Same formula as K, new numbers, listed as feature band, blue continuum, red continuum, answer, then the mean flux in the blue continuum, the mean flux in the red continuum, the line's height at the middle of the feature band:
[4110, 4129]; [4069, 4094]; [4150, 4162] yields -0.1 angstroms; 8.04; 8.29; 8.17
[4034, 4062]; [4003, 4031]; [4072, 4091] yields -1.1 angstroms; 8.93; 7.99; 8.48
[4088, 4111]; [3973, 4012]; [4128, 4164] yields 2.8 angstroms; 7.52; 8.22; 8.01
